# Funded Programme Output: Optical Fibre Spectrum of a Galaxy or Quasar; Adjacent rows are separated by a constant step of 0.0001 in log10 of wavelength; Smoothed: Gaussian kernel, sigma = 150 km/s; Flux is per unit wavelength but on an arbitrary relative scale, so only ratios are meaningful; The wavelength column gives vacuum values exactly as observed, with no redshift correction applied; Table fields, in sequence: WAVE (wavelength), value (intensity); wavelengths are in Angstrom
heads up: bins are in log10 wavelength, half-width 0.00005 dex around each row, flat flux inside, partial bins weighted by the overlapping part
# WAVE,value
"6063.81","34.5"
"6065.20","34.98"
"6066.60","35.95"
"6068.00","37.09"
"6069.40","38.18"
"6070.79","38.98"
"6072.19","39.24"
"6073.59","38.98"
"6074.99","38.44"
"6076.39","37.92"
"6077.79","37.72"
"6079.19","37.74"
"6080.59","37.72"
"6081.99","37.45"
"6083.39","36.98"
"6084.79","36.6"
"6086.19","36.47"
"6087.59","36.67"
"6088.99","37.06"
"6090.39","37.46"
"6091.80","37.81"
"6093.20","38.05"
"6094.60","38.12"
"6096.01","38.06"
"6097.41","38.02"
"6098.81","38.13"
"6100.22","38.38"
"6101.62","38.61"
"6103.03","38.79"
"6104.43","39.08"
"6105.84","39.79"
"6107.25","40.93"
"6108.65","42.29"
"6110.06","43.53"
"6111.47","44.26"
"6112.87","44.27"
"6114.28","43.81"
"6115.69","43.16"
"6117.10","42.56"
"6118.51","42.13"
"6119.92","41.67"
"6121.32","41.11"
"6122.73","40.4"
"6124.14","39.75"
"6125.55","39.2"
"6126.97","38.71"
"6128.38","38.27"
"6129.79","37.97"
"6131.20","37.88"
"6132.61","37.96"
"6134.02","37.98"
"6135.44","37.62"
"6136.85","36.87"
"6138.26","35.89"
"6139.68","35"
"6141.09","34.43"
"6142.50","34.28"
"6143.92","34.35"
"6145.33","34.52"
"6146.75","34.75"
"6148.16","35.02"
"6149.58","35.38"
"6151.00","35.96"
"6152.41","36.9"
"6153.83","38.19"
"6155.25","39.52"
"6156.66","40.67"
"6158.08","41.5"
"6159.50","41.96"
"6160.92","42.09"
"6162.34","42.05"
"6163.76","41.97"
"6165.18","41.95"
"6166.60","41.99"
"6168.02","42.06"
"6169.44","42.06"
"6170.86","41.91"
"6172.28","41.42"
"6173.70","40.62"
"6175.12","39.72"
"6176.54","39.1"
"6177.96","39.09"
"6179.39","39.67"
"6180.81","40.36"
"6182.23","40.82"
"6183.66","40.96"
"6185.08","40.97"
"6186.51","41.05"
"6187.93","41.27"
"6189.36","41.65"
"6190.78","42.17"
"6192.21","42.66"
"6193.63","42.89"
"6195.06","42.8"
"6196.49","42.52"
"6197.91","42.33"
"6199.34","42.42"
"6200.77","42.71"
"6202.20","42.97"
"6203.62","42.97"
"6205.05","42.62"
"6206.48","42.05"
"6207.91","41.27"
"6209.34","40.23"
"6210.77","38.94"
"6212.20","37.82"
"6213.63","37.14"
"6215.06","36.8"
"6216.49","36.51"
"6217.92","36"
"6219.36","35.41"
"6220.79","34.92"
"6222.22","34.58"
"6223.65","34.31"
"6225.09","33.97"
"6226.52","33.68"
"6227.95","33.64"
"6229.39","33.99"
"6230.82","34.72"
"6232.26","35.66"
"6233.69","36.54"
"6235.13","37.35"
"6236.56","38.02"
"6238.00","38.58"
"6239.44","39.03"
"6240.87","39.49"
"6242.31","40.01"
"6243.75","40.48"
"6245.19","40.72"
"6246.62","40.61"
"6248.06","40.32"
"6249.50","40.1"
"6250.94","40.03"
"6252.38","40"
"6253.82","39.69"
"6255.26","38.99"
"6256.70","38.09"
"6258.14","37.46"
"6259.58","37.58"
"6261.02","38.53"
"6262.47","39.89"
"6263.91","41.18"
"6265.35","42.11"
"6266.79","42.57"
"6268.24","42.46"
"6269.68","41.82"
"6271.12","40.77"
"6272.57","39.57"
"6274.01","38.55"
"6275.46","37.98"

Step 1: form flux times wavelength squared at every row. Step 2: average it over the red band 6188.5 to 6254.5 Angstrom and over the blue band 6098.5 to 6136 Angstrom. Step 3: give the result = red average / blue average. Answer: 1.00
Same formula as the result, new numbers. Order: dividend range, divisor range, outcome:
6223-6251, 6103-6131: 0.95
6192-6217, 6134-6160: 1.13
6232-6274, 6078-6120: 1.05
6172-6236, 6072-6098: 1.08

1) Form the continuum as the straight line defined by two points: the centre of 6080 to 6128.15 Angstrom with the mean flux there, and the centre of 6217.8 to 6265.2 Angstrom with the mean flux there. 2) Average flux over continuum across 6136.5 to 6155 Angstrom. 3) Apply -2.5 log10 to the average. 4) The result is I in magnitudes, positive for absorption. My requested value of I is 0.10 mag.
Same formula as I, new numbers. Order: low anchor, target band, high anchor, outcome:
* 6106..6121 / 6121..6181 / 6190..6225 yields 0.074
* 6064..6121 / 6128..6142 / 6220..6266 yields 0.052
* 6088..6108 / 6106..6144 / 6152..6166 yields -0.004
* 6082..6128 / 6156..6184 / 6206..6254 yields -0.066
